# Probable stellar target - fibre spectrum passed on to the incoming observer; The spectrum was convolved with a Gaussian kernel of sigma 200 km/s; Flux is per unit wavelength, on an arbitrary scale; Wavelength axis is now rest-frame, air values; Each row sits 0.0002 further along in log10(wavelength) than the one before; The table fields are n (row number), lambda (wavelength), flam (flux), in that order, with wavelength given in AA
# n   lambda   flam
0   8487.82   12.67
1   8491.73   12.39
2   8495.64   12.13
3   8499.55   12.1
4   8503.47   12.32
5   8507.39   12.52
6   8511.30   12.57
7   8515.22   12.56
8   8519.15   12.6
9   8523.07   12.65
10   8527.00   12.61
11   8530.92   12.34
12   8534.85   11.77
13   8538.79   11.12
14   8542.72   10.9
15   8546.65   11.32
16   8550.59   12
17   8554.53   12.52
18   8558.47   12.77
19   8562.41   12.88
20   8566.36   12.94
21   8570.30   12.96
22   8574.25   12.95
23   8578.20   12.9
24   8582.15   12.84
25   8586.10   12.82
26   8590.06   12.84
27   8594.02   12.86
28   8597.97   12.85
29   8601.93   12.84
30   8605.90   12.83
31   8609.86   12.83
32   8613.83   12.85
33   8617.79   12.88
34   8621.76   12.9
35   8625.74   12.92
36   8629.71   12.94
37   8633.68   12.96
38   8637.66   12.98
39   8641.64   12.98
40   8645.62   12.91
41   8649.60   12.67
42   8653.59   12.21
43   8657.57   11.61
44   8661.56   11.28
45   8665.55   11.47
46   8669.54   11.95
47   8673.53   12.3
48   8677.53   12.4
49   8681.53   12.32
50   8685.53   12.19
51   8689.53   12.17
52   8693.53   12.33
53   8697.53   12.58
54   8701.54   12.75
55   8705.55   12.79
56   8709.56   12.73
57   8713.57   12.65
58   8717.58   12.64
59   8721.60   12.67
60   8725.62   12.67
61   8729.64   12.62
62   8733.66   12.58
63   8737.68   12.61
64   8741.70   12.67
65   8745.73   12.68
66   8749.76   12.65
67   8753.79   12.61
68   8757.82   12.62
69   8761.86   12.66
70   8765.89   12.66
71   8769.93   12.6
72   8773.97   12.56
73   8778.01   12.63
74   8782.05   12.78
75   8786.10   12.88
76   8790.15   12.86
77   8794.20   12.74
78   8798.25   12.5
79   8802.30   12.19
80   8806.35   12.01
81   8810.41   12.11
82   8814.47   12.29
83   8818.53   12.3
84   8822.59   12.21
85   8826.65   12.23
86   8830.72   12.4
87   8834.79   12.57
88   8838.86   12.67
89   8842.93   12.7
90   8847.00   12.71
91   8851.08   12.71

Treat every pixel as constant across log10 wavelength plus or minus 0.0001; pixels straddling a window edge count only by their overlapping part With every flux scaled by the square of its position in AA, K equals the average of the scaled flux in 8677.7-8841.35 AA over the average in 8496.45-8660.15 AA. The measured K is 1.04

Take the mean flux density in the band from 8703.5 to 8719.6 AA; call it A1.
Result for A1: 12.7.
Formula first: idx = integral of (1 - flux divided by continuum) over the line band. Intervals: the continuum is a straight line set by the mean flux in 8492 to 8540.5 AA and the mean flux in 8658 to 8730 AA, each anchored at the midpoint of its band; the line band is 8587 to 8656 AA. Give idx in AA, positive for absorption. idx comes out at -2.88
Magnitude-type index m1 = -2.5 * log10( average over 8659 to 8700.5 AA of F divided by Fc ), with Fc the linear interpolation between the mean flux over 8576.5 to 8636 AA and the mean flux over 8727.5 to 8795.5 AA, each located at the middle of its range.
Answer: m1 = 0.06 mag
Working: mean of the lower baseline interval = 12.9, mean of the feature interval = 12.1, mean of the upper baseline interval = 12.7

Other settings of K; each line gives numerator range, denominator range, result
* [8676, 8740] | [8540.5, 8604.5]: 1.03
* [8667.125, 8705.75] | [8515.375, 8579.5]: 1.03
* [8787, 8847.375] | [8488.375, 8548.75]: 1.10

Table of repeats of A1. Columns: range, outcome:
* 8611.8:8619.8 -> 12.9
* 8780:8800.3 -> 12.7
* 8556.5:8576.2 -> 12.9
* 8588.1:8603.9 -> 12.9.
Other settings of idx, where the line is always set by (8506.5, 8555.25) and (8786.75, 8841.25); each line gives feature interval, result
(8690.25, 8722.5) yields -0.88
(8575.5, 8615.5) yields -2.24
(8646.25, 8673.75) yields 0.64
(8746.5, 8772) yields -0.60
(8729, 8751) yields -0.56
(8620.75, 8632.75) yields -0.71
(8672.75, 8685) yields -0.07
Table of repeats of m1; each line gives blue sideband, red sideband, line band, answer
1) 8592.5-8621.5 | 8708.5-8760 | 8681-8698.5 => 0.04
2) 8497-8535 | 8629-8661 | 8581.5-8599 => -0.03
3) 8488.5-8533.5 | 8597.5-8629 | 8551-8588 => -0.01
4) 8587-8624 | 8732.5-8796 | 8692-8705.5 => 0.01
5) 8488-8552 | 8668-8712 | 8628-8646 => -0.05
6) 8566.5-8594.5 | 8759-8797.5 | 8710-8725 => 0.01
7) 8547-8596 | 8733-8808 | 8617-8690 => 0.02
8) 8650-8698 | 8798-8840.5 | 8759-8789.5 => -0.04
